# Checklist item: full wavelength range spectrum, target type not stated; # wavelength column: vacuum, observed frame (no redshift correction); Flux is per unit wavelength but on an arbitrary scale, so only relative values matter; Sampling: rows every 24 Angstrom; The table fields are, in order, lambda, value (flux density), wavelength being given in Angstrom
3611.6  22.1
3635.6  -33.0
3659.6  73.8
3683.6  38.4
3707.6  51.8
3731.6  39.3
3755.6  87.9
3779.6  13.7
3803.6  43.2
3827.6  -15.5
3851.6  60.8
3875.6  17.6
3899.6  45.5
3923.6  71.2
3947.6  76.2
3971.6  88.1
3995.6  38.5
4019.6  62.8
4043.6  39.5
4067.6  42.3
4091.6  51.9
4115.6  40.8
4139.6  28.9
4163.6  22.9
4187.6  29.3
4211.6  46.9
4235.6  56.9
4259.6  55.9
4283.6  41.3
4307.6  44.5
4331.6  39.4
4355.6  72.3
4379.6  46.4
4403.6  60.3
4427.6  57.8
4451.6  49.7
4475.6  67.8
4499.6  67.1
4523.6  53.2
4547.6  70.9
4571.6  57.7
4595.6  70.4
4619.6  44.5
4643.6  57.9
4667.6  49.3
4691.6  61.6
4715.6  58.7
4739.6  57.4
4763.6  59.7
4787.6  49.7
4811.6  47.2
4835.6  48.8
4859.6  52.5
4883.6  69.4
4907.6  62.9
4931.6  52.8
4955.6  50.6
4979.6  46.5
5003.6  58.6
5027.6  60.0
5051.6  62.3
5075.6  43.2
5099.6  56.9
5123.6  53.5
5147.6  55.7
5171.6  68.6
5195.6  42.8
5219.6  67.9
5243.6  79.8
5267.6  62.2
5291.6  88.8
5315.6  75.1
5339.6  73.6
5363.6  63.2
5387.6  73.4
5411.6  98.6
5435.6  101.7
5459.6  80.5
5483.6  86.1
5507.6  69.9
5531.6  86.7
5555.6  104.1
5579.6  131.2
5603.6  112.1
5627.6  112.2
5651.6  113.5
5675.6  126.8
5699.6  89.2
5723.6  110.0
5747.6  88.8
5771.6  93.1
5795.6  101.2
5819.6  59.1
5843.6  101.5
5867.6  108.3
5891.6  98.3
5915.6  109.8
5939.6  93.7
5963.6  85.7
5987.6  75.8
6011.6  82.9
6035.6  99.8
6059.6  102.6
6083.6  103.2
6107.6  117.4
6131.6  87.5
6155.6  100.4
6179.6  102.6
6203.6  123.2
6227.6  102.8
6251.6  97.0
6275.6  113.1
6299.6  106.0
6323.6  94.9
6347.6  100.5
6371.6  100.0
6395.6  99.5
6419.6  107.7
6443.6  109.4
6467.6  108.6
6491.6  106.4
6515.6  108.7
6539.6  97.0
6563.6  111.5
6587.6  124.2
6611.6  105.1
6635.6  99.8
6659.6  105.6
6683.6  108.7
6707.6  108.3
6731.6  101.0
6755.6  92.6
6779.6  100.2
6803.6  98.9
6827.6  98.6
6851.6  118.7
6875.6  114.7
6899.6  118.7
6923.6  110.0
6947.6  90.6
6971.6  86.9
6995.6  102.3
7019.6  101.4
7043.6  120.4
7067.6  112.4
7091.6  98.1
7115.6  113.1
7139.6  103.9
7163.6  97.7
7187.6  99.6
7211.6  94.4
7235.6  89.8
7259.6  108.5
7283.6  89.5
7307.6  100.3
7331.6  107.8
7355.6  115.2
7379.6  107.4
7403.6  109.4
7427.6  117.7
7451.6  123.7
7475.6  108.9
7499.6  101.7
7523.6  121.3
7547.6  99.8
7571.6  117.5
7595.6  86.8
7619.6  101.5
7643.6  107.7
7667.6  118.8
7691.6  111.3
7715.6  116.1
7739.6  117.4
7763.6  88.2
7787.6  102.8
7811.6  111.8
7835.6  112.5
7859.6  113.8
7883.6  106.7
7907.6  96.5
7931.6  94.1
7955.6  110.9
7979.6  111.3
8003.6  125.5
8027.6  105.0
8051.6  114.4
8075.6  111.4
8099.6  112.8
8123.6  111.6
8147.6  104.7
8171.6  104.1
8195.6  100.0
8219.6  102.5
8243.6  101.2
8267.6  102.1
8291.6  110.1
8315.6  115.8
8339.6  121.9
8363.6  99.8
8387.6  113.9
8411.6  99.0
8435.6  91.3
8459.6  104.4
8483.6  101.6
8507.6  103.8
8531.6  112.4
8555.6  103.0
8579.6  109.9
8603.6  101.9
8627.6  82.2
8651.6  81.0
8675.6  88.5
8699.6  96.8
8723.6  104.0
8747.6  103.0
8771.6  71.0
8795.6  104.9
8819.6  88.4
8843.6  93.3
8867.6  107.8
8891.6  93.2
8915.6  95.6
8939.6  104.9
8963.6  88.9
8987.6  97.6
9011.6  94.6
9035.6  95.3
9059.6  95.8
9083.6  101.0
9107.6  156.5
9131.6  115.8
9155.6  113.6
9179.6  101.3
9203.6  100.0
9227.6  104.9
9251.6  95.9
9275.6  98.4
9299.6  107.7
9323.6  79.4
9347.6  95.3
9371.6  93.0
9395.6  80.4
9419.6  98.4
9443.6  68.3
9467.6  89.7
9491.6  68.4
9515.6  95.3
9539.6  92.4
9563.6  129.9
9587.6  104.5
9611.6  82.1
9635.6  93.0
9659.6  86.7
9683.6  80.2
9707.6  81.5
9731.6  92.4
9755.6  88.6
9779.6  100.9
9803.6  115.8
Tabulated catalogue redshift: 0.39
